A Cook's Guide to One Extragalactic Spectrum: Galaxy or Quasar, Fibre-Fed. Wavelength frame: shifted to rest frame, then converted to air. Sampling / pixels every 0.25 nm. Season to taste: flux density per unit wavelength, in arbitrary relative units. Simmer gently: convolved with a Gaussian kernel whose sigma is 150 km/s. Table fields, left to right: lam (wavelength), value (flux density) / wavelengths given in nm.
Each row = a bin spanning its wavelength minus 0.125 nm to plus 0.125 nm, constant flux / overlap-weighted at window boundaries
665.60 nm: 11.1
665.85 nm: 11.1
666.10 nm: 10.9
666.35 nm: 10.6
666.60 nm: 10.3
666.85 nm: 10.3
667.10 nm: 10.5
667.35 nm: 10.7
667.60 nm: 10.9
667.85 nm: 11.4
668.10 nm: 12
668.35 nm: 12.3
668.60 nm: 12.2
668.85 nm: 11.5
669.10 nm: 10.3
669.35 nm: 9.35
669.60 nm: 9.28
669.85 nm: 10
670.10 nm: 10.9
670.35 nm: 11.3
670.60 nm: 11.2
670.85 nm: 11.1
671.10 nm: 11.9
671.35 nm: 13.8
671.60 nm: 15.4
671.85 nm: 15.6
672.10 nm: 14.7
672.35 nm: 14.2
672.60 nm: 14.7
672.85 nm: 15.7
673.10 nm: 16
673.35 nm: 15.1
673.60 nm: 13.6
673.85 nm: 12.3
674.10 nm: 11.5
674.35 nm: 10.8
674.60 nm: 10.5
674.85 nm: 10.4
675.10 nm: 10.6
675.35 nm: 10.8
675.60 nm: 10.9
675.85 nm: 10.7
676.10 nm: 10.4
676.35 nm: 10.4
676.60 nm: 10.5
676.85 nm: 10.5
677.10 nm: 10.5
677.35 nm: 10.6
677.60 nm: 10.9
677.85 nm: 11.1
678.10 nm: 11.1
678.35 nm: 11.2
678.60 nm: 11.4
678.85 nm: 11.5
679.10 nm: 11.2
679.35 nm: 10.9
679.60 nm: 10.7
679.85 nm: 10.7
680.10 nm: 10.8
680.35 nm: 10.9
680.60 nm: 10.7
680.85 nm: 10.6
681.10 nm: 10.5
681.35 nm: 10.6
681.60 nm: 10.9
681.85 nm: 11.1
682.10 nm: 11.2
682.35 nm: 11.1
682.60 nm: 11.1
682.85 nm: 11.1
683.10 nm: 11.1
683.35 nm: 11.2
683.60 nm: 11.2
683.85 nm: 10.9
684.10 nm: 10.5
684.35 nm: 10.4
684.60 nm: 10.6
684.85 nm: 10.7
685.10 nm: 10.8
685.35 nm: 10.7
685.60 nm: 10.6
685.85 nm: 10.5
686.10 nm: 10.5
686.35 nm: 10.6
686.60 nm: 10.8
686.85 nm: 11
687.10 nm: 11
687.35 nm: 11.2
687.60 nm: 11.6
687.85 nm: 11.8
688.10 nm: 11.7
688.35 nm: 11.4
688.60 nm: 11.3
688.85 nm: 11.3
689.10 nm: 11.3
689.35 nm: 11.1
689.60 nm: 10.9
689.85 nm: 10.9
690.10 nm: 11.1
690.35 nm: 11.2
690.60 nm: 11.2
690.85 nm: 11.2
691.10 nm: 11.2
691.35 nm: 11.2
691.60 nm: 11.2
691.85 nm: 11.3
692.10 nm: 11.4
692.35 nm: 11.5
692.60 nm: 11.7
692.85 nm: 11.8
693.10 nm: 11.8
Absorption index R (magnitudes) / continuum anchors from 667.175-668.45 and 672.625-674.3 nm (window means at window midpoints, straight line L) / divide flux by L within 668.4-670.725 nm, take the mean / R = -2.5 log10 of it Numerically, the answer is 0.14 mag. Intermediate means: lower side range 11.4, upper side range 13.9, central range 10.7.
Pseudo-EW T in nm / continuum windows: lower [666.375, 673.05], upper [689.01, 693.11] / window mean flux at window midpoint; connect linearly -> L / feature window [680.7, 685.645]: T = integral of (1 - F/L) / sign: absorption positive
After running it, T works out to 0.30 nm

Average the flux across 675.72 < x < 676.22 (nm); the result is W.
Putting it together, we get 10.6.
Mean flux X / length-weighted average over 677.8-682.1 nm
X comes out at 10.9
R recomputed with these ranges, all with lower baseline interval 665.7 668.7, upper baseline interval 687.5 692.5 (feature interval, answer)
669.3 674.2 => -0.16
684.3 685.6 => 0.06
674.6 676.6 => 0.06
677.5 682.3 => 0.02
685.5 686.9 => 0.06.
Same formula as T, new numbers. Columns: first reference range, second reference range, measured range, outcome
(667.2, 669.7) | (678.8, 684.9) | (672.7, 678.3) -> -0.33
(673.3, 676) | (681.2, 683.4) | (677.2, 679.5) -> 0.03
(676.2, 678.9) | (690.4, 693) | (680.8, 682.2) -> 0.02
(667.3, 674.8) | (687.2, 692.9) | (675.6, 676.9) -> 0.16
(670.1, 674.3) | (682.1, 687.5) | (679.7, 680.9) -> 0.11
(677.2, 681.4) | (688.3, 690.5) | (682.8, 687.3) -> 0.11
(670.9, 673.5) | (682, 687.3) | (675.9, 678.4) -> 0.46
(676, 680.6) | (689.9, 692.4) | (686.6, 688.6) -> -0.04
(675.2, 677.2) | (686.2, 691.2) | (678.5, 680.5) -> -0.05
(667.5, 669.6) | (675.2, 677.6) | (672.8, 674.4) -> -0.42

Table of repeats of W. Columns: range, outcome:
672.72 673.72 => 15.1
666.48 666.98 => 10.3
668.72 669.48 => 10.4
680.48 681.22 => 10.6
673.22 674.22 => 13.1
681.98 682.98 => 11.1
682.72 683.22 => 11.1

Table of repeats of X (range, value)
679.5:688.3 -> 10.9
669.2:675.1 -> 12.5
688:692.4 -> 11.2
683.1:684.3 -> 10.9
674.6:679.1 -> 10.8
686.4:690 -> 11.2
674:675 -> 10.8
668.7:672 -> 11.7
